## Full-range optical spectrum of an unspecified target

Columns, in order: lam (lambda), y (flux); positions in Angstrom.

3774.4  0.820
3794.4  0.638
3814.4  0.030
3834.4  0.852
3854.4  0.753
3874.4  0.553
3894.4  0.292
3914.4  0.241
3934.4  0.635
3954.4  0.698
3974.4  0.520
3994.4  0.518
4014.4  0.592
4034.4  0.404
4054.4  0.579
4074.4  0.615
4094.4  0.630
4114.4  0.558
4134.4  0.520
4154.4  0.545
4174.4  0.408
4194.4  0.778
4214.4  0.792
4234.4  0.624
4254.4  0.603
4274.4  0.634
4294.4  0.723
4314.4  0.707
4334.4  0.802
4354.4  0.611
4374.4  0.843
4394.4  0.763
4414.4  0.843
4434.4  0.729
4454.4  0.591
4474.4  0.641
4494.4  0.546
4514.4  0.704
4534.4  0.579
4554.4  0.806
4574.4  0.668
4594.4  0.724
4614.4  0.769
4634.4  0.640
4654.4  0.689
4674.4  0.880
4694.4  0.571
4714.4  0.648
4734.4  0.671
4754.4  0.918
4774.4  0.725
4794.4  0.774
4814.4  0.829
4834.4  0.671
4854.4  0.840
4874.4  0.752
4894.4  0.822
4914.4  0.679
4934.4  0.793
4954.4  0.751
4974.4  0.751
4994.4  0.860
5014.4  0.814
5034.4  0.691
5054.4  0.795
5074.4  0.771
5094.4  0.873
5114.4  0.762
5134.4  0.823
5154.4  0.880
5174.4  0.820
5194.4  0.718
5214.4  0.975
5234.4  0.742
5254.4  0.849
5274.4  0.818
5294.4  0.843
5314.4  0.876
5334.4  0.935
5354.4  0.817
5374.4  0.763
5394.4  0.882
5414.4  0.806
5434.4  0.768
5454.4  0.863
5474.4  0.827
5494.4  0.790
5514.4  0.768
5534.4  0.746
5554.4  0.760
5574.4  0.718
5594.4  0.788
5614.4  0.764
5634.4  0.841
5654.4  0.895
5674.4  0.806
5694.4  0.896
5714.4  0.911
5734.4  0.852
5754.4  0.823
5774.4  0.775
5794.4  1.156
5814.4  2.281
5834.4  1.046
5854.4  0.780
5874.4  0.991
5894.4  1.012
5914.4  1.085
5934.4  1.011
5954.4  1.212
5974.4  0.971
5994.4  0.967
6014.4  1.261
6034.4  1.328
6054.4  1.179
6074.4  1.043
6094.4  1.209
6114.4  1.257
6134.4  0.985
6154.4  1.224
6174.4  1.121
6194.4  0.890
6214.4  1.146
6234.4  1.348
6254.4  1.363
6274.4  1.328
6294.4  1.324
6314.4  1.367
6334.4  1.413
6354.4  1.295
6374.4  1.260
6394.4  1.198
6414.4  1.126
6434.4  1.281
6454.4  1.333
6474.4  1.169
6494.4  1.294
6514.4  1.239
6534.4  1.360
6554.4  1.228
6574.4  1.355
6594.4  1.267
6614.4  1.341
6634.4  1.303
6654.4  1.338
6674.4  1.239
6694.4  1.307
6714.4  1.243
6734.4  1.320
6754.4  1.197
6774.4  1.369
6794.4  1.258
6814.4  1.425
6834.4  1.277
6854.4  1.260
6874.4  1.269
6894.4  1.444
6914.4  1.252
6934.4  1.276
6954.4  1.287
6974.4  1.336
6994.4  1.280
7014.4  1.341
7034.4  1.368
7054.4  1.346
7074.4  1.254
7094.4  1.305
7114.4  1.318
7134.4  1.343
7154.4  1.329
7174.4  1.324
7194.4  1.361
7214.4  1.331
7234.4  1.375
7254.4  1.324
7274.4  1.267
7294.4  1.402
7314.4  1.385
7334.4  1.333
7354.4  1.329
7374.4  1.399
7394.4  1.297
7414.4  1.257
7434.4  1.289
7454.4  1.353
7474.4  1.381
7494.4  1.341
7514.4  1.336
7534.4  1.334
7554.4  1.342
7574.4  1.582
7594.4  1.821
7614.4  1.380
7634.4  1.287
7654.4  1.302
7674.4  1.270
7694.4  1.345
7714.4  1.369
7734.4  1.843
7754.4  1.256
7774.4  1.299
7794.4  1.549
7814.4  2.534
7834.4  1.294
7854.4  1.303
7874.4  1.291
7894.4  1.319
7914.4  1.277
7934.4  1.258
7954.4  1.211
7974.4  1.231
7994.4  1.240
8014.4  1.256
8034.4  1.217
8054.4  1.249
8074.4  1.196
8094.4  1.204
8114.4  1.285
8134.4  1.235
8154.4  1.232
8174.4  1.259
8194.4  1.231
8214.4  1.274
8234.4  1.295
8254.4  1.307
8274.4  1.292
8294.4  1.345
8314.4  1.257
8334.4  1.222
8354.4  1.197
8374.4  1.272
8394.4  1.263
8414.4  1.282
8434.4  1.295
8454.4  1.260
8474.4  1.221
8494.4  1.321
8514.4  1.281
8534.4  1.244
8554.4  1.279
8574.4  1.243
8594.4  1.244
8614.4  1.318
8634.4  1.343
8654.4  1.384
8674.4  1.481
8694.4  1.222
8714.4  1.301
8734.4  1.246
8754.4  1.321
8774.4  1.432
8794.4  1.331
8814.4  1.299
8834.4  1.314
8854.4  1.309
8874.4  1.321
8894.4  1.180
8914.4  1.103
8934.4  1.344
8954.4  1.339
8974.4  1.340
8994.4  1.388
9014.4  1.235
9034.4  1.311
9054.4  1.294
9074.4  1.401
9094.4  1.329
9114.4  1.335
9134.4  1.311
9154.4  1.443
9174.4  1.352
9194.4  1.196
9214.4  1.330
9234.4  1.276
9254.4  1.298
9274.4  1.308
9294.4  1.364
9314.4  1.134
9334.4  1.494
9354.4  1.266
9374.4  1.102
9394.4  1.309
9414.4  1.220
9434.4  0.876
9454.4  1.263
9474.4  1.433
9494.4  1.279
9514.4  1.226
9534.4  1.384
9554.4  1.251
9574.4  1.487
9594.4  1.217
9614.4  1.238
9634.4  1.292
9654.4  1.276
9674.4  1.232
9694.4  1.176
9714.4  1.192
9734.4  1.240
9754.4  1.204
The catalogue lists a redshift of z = 0.56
